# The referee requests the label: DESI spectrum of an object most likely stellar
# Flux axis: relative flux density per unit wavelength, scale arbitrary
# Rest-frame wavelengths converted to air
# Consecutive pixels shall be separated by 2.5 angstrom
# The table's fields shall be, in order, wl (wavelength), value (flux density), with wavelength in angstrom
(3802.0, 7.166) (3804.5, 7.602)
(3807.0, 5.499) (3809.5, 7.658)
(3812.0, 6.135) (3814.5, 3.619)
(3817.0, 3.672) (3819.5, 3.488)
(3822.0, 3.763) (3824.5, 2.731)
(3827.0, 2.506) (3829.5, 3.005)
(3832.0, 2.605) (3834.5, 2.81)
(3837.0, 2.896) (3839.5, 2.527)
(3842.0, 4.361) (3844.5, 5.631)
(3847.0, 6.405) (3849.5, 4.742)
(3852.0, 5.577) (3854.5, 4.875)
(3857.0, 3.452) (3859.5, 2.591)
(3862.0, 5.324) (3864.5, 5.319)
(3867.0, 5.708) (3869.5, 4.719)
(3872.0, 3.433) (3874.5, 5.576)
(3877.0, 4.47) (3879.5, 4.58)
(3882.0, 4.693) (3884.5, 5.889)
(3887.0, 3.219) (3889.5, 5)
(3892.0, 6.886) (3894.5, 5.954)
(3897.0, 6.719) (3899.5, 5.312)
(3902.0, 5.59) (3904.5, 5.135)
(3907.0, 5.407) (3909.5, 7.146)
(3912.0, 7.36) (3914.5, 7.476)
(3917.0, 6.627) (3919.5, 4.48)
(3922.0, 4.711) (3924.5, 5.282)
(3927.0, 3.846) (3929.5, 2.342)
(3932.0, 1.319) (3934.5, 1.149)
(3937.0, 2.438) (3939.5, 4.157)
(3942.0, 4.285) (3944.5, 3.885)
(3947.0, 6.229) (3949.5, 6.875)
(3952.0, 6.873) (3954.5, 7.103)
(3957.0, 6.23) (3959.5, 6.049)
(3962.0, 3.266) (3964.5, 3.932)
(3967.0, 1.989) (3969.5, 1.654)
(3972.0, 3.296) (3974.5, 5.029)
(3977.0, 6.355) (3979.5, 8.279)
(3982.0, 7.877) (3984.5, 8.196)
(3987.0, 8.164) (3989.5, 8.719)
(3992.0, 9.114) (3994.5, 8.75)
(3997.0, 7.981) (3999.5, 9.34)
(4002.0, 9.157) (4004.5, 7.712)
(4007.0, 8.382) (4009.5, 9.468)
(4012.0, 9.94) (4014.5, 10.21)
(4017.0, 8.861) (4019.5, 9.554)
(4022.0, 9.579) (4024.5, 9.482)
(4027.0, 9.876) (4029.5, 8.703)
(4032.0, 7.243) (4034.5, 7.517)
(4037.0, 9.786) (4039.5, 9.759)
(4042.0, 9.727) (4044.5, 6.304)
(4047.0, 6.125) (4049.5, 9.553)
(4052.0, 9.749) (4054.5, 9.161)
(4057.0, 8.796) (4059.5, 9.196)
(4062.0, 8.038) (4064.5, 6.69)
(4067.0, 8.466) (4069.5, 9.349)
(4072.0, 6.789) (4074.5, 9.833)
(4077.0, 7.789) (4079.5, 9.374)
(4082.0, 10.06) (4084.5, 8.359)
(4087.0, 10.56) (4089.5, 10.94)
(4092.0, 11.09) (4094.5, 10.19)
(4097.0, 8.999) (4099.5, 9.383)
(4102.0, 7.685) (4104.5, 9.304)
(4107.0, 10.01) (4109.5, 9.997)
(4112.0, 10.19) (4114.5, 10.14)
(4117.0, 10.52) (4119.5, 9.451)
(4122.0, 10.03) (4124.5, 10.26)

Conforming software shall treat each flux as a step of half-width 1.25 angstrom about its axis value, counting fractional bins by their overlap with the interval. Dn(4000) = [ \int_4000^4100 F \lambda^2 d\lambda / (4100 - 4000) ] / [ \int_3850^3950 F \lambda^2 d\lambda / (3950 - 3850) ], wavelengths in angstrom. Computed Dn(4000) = 2.00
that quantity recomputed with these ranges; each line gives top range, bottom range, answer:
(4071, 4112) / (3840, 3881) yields 2.23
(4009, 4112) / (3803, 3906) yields 2.15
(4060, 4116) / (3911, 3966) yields 2.08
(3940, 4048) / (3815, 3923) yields 1.65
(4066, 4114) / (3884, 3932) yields 1.92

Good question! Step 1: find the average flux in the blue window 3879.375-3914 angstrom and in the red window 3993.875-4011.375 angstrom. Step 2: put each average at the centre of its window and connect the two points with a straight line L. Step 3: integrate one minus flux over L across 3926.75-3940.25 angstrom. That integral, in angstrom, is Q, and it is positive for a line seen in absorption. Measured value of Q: 8.74 angstrom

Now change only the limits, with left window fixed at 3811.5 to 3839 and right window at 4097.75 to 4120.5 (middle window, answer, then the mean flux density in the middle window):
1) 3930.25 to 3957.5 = 6.80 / 4.51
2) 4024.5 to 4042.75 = -2.36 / 8.96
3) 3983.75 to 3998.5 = -3.22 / 8.51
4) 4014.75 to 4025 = -2.44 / 9.44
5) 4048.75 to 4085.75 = -0.26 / 8.74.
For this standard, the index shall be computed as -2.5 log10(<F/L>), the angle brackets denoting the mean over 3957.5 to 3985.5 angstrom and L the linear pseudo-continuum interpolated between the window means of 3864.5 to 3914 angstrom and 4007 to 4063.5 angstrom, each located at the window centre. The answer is 0.413 mag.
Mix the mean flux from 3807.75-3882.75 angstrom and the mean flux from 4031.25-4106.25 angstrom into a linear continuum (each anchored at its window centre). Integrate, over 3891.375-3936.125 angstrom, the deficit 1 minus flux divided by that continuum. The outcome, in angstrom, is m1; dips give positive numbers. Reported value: 4.1 angstrom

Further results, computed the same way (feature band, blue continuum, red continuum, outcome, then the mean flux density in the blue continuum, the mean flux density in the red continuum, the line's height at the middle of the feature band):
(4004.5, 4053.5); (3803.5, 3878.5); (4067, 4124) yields -4.38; 4.41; 9.53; 8.2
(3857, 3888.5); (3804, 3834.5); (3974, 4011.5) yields 5.06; 4.21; 8.27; 5.46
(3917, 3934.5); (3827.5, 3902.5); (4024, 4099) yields 6.55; 4.63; 8.92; 5.96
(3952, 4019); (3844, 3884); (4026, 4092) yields 2.16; 4.82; 8.8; 7.3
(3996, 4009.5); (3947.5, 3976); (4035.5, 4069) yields -4.35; 4.81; 8.58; 6.51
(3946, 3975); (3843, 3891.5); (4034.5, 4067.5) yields 7.80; 4.83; 8.53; 6.71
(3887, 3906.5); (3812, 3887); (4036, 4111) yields -1.53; 4.19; 9.04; 5.21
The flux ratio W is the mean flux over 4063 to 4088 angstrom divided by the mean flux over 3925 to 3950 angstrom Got 2.41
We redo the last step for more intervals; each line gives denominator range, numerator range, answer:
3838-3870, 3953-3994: 1.28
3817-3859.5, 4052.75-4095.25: 2.40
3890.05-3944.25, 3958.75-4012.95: 1.41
